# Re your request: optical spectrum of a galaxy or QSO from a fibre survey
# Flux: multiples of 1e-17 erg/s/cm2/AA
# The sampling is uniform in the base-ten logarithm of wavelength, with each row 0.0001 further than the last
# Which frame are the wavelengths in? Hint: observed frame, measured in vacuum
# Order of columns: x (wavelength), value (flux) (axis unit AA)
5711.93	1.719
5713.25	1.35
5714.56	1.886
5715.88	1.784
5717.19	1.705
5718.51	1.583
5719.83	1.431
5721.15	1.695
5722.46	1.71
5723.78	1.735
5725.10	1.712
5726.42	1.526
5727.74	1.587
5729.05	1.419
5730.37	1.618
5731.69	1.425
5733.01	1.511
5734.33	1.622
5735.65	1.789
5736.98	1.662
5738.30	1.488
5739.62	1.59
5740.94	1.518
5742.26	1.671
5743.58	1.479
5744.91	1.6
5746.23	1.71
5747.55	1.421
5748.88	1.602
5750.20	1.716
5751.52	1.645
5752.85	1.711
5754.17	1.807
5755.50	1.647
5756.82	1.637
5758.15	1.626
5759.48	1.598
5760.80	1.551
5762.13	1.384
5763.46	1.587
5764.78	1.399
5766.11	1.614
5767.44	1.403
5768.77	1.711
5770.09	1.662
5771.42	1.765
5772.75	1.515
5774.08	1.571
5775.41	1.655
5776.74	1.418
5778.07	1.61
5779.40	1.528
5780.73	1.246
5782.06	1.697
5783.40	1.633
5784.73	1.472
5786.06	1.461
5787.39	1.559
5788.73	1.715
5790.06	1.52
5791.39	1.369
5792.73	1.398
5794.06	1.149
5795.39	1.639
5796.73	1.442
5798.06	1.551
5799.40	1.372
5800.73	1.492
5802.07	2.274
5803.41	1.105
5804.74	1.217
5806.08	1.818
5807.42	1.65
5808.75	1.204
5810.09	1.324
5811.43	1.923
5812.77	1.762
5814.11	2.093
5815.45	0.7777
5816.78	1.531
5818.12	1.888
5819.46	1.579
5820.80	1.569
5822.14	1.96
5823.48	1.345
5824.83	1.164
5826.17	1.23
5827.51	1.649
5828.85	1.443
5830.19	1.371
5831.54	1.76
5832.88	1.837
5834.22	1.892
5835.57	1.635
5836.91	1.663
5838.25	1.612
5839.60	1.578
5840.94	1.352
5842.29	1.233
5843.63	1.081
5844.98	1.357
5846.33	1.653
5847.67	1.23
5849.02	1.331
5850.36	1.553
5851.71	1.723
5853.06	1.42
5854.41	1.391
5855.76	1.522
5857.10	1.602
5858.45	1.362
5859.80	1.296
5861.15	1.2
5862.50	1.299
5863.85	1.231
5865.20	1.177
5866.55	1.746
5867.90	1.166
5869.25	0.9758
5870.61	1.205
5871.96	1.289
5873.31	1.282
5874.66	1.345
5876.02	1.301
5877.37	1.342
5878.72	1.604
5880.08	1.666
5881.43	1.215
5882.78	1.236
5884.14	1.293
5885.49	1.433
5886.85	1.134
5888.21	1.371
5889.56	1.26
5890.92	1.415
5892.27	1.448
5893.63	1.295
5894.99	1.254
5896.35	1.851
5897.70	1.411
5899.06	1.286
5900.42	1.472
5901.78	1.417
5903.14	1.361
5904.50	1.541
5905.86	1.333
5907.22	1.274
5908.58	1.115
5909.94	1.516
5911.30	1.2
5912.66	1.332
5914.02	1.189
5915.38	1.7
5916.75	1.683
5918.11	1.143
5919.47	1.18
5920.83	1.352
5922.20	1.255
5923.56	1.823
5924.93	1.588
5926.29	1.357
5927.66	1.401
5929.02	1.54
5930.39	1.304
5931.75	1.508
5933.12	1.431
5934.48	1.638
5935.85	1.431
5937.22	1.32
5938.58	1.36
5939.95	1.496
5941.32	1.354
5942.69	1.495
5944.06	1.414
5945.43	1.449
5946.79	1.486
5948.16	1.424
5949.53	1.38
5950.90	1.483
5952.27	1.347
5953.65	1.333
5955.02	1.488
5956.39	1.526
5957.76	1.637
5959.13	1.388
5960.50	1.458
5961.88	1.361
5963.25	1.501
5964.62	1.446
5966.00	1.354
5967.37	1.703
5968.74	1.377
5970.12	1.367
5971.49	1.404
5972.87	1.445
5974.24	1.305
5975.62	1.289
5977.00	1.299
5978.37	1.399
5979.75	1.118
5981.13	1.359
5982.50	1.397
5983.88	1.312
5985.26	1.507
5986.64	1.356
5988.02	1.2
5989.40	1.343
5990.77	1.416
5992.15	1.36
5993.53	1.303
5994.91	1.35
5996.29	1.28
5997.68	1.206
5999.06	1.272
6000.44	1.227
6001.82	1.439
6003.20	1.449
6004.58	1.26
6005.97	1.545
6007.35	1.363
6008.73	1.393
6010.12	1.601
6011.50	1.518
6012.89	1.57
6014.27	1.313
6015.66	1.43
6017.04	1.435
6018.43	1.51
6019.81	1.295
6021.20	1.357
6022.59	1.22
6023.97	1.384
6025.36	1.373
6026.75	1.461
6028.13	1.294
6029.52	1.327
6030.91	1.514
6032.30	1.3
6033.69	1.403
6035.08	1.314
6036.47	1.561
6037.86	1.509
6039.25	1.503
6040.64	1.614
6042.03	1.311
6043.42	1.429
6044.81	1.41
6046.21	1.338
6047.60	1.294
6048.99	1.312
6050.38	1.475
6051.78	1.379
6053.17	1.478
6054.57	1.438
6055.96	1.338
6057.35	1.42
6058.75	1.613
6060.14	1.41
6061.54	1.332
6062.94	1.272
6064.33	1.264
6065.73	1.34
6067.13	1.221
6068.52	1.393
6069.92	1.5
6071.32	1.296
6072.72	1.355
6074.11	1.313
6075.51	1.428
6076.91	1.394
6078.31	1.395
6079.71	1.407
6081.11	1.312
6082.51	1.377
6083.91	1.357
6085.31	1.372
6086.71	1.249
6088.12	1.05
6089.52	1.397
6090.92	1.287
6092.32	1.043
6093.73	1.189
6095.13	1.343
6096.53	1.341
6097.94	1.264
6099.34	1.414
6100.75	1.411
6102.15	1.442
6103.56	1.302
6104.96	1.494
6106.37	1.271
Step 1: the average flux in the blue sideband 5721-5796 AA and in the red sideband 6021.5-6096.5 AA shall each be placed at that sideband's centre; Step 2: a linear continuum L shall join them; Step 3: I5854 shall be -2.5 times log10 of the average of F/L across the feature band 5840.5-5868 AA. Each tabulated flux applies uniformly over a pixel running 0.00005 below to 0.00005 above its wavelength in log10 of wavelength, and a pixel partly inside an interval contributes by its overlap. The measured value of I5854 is 0.09 mag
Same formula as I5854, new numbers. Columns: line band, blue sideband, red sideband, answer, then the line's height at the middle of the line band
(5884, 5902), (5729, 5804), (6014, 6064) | 0.08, 1.49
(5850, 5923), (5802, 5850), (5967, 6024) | 0.08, 1.47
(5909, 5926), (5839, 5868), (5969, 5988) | -0.03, 1.37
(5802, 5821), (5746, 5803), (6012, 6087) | -0.01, 1.54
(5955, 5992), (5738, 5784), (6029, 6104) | 0.03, 1.43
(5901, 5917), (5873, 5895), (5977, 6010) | -0.03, 1.35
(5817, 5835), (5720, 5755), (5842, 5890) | -0.11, 1.43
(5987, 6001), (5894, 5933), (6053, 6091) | 0.07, 1.38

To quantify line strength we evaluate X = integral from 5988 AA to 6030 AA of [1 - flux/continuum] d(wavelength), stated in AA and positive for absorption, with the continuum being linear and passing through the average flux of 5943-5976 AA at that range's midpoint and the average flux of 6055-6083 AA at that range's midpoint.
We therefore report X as 0.9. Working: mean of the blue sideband 1.43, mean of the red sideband 1.37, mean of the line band 1.37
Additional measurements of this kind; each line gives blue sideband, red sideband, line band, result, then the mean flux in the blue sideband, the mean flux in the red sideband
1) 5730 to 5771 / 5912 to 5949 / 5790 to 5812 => 0.8 AA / 1.59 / 1.43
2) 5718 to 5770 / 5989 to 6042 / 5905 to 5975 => 1.4 AA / 1.59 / 1.39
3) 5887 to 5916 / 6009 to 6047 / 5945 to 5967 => -0.8 AA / 1.38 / 1.42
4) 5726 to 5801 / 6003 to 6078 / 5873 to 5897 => 1.8 AA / 1.56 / 1.4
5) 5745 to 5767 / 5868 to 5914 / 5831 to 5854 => -1.4 AA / 1.6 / 1.34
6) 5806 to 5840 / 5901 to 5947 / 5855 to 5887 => 3.6 AA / 1.58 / 1.41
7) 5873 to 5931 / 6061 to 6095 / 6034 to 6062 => -2.1 AA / 1.38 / 1.31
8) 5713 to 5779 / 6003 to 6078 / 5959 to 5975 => 0.3 AA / 1.6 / 1.4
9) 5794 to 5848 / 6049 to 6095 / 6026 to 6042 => -0.7 AA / 1.53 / 1.35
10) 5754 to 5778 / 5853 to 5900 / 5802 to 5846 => -2.1 AA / 1.58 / 1.35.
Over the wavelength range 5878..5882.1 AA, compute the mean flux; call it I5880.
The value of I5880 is 1.49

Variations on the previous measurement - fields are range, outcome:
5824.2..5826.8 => 1.2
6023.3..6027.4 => 1.4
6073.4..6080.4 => 1.39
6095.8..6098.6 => 1.3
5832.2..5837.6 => 1.76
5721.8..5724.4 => 1.73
